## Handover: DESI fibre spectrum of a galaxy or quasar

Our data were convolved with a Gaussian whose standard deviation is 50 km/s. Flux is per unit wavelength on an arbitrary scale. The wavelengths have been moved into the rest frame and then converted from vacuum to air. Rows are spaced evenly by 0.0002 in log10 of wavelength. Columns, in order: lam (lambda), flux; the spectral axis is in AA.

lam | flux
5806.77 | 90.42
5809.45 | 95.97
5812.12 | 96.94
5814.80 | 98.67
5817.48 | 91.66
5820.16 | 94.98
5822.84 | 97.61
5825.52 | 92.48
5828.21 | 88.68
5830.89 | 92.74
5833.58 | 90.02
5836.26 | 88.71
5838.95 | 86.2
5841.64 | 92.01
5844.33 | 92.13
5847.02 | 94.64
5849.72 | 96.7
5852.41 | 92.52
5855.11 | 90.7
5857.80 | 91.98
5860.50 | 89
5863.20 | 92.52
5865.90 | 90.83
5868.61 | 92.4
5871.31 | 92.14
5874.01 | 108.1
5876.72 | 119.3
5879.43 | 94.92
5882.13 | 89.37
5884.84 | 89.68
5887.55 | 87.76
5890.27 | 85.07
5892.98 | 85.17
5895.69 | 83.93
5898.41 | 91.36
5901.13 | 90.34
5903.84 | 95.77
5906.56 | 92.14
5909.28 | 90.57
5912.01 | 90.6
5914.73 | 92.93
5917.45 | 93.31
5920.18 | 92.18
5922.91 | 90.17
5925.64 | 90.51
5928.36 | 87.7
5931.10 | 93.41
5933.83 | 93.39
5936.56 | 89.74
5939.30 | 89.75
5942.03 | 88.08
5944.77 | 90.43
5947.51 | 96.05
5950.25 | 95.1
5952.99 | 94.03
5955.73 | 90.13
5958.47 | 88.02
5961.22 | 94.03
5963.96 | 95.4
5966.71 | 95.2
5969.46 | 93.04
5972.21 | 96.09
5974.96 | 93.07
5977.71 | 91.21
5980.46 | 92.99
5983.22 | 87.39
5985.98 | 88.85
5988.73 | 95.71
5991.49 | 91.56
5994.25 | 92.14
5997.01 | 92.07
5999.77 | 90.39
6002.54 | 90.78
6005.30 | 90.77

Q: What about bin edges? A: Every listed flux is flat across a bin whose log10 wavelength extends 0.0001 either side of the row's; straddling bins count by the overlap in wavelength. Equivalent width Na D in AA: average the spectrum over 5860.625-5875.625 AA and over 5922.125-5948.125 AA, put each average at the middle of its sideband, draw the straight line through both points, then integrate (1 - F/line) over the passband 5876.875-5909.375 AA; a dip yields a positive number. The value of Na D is 0.96 AA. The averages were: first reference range 95.1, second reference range 90.8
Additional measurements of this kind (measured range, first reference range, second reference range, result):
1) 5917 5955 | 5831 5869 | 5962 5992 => 0.31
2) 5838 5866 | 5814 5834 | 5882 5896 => -0.42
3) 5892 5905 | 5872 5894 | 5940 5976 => 0.72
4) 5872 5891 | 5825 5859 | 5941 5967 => -0.96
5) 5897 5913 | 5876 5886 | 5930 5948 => 0.50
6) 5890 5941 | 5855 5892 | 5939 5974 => 1.54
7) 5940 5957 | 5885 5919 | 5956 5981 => -0.01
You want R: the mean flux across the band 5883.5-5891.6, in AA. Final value 87.4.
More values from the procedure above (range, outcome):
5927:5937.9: 91.1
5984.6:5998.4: 92.1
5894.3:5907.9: 90.7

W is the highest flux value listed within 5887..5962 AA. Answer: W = 96.05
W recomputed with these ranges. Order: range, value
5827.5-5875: 108.1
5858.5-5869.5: 92.52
